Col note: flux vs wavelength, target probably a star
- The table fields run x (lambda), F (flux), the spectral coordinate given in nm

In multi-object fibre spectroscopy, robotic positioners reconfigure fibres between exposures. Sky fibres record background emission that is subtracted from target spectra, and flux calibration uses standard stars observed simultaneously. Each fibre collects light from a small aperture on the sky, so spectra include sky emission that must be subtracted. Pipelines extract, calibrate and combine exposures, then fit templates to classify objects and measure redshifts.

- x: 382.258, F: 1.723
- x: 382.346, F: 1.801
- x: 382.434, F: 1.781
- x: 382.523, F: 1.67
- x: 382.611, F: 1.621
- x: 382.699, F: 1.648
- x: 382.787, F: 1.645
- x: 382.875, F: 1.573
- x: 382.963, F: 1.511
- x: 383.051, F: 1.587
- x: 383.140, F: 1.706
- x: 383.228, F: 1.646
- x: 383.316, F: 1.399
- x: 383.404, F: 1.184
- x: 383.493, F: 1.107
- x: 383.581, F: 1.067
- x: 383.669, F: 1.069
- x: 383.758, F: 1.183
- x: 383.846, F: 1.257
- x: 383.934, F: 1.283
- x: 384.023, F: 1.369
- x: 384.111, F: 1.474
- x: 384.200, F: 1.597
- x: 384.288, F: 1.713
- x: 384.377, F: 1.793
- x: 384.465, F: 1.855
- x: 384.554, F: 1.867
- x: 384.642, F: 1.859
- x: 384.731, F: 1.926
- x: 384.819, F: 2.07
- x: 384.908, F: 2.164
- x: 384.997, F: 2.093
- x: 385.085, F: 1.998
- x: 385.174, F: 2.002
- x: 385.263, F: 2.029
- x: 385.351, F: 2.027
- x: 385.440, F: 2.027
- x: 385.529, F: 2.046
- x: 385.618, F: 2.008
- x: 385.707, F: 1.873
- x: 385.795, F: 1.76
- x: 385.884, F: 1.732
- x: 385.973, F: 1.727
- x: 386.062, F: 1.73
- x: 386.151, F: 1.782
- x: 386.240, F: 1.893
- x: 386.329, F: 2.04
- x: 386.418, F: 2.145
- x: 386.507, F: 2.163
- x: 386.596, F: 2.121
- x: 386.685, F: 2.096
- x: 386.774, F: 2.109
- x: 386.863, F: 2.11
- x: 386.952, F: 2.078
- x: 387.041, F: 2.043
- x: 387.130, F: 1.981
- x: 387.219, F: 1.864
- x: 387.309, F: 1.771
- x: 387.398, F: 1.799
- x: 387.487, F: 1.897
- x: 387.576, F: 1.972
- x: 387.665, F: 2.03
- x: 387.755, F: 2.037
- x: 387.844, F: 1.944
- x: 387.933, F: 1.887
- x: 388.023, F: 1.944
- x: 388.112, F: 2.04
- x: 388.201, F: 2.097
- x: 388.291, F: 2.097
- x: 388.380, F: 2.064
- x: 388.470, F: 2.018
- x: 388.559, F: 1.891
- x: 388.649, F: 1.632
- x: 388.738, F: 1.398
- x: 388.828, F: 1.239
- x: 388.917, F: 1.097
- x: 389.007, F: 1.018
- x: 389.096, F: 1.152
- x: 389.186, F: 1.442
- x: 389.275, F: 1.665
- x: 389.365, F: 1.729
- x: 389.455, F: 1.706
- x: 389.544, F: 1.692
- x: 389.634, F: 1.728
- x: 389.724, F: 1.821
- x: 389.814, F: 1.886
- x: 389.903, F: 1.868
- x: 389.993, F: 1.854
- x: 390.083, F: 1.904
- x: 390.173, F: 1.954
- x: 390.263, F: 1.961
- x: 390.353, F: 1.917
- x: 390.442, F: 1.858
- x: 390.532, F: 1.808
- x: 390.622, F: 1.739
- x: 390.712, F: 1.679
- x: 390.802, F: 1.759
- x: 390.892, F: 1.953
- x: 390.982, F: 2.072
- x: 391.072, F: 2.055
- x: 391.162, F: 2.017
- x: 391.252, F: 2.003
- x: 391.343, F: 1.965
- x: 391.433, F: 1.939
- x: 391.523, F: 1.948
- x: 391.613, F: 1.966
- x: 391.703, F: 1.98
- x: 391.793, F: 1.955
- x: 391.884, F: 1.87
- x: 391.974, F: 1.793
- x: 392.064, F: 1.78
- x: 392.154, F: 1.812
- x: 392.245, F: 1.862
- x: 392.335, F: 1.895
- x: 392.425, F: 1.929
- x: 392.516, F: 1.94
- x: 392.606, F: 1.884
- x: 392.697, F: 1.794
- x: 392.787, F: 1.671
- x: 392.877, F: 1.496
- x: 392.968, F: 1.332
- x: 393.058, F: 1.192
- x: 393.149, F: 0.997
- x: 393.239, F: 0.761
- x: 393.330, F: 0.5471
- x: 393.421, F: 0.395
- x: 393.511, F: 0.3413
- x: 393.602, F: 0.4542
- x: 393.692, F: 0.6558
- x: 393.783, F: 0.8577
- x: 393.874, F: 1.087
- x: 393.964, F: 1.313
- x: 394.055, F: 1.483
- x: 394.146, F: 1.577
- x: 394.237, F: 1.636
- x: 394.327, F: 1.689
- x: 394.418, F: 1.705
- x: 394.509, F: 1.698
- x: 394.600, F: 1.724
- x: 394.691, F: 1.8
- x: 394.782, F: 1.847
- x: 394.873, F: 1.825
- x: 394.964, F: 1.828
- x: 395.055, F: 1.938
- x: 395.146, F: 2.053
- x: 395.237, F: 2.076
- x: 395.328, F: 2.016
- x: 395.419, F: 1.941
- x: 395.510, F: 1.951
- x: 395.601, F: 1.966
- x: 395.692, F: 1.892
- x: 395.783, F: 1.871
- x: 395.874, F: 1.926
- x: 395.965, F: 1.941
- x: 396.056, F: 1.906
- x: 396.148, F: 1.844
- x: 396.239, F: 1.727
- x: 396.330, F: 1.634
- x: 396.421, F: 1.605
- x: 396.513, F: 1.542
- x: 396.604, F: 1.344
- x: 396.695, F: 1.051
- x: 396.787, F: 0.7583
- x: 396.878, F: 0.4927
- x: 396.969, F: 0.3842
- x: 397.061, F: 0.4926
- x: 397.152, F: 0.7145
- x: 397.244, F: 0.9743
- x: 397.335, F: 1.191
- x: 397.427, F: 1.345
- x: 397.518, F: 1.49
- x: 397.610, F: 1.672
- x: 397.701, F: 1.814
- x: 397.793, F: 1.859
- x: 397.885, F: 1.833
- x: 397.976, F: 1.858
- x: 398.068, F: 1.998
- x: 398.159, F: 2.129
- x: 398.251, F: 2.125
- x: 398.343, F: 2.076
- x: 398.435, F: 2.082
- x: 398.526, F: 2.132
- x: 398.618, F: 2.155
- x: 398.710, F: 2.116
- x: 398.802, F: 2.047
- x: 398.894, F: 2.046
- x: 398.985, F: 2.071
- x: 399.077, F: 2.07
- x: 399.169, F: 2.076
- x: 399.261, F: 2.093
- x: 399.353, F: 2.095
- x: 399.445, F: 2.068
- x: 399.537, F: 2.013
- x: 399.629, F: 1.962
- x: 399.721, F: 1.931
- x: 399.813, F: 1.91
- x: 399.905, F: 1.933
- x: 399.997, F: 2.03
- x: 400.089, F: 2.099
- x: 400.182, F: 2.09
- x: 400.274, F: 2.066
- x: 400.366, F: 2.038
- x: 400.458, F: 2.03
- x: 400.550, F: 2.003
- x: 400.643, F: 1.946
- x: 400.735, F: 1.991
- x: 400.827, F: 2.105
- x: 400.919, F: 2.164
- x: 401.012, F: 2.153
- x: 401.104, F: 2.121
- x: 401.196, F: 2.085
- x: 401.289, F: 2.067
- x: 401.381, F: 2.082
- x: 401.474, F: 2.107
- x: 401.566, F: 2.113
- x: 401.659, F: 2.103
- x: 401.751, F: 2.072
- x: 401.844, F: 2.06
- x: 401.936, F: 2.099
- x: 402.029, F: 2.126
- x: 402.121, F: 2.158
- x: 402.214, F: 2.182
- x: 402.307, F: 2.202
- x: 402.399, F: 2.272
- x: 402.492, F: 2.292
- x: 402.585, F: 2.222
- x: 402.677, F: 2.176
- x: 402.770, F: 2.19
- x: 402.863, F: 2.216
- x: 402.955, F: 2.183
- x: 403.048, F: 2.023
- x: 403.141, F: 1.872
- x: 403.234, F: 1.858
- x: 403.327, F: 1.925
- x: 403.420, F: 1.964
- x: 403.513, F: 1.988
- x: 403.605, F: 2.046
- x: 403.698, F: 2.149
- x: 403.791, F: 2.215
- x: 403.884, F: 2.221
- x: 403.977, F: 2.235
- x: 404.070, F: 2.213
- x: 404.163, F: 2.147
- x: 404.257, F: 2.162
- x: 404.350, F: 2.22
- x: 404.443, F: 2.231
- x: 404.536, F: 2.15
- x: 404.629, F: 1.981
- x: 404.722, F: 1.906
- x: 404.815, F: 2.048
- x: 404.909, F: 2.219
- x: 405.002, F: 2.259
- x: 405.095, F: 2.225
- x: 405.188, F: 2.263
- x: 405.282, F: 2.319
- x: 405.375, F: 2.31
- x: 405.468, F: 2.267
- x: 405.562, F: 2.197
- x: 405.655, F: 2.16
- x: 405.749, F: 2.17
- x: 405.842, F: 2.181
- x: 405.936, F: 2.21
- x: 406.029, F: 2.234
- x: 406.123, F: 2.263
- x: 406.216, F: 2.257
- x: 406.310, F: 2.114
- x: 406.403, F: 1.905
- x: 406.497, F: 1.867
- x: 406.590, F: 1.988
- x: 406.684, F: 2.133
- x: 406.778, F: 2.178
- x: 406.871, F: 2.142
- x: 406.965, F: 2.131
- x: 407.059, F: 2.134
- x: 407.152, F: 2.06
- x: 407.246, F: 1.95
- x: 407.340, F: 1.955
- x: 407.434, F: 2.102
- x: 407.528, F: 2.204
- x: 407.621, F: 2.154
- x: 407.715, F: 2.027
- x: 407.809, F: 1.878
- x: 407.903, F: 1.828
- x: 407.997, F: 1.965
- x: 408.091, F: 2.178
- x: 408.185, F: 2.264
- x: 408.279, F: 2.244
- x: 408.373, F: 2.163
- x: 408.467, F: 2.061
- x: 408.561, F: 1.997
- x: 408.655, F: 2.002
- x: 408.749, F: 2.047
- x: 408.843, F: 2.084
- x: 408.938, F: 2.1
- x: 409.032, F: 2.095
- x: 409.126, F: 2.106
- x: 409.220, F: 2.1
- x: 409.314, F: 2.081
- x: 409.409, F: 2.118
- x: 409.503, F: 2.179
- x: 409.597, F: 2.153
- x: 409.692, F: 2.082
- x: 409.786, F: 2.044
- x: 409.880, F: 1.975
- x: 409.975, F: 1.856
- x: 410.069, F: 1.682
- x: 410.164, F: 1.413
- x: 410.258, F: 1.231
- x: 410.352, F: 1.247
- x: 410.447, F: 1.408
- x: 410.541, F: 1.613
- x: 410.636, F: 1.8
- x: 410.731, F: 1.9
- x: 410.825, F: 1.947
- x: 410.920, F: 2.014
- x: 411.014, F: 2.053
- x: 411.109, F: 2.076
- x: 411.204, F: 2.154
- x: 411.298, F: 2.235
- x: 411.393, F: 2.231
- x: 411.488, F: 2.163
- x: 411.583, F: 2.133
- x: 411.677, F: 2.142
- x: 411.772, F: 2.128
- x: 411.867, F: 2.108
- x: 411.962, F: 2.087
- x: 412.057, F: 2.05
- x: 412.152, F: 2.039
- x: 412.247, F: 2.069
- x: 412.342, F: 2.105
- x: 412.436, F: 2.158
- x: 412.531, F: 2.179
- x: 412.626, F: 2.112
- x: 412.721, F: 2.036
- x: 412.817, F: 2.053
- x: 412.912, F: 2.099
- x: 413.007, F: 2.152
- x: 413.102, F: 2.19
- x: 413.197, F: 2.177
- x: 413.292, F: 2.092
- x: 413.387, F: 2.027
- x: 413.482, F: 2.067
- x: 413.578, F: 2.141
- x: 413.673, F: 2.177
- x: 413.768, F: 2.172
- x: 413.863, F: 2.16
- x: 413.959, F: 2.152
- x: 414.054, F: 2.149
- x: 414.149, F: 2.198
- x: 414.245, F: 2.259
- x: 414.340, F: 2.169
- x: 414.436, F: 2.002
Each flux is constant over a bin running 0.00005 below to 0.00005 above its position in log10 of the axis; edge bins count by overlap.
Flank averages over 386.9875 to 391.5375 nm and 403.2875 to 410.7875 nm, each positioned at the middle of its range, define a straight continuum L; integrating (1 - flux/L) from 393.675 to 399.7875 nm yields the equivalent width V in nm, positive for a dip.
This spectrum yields 0.72 nm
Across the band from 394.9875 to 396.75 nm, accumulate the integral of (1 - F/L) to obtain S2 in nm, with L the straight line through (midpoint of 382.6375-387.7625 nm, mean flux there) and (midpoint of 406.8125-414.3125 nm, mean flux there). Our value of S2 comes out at 0.089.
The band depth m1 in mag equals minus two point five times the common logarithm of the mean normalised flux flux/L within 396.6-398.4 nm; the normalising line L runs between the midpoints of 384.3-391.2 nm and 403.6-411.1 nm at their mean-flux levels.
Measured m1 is 0.38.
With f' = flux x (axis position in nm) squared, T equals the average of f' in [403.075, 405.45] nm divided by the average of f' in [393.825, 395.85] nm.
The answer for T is 1.3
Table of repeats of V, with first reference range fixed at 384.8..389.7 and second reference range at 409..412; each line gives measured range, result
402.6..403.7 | -0.07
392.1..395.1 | 0.74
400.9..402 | -0.10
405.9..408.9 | -0.22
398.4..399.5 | -0.10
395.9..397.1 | 0.38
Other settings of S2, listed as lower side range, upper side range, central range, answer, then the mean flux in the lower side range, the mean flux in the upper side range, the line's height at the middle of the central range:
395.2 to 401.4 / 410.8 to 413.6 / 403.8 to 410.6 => -0.21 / 1.81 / 2.11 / 2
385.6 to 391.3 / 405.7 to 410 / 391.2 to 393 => 0.05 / 1.85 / 2.09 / 1.89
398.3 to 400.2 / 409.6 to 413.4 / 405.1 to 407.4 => -0.15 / 2.05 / 1.98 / 2.01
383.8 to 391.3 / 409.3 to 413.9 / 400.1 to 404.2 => -0.34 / 1.84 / 2.01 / 1.94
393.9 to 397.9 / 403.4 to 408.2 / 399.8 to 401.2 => -0.17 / 1.57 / 2.13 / 1.83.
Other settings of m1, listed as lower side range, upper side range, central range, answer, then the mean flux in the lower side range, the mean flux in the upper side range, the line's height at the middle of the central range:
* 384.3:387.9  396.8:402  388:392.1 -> 0.07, 1.96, 1.87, 1.93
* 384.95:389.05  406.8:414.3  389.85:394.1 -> 0.20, 1.9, 2.04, 1.93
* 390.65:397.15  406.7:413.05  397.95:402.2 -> -0.18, 1.57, 2.02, 1.75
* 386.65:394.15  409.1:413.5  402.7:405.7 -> -0.13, 1.69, 2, 1.89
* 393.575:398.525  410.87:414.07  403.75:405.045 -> -0.16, 1.58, 2.12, 1.85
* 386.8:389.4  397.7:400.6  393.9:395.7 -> 0.09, 1.79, 2.03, 1.94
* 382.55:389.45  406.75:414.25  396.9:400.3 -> 0.06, 1.76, 2.04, 1.9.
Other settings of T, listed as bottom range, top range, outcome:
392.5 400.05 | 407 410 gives 1.36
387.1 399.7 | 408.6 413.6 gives 1.29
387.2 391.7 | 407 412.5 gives 1.22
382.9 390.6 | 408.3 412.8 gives 1.26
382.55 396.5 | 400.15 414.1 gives 1.32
